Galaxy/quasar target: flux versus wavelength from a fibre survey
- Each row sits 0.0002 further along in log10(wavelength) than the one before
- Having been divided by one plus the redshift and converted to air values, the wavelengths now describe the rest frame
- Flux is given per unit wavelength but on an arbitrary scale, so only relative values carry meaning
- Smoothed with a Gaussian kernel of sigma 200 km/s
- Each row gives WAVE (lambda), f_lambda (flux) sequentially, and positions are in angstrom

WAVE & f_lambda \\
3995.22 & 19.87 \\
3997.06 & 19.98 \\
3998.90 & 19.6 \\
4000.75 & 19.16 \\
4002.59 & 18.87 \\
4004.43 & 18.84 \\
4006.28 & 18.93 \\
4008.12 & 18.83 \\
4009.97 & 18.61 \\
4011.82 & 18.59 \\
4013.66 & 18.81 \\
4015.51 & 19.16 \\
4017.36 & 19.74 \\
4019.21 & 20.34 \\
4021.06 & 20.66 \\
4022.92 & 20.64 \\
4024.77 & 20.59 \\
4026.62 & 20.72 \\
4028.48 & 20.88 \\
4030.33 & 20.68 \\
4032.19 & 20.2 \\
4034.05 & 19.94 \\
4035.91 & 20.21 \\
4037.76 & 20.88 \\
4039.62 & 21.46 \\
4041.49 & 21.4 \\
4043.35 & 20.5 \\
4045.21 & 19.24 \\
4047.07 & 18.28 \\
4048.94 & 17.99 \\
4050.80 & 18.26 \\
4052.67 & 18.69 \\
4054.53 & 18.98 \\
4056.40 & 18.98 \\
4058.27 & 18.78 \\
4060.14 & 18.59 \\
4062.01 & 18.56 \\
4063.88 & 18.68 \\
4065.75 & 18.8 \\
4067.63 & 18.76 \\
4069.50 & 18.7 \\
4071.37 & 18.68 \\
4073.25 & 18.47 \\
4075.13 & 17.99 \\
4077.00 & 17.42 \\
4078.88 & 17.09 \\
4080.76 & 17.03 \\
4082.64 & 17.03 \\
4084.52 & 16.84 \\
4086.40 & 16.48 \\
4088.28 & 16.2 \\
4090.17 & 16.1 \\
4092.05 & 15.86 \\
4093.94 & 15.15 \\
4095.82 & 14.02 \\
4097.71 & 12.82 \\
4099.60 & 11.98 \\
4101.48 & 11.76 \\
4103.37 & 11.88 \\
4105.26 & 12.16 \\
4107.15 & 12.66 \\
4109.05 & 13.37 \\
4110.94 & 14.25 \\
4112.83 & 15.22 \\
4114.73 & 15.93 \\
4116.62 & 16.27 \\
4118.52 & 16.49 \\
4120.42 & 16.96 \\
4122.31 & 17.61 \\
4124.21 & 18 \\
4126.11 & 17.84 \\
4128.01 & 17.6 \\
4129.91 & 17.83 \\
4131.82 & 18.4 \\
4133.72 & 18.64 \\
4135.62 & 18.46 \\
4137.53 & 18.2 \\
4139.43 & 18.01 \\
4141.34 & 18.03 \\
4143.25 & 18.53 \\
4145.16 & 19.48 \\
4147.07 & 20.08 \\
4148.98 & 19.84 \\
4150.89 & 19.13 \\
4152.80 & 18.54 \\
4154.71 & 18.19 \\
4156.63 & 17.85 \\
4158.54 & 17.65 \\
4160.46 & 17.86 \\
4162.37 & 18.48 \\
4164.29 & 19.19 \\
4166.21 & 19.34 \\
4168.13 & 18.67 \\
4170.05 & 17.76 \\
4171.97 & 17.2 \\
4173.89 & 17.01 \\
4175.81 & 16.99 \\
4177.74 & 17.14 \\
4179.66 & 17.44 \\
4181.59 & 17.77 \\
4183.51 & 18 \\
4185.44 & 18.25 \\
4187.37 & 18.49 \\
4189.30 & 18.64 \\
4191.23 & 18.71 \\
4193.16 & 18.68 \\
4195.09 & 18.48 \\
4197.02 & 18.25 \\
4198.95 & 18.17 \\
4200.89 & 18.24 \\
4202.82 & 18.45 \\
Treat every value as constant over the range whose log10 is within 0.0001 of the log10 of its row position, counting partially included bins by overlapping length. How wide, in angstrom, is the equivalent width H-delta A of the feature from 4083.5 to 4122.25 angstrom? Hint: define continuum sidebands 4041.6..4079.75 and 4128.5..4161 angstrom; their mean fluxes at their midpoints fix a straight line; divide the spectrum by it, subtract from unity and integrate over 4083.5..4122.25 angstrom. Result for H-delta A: 8.1 angstrom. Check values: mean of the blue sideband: 18.6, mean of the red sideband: 18.5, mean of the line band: 14.7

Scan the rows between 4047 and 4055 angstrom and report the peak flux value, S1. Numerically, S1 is 18.98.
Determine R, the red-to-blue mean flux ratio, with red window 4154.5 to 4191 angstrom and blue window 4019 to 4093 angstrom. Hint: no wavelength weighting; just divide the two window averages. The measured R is 0.95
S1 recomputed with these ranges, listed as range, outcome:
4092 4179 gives 20.08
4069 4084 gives 18.7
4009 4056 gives 21.46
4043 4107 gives 20.5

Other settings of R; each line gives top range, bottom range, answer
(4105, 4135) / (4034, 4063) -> 0.84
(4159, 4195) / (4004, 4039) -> 0.91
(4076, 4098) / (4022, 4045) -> 0.78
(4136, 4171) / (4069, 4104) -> 1.17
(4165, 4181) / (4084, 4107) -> 1.25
